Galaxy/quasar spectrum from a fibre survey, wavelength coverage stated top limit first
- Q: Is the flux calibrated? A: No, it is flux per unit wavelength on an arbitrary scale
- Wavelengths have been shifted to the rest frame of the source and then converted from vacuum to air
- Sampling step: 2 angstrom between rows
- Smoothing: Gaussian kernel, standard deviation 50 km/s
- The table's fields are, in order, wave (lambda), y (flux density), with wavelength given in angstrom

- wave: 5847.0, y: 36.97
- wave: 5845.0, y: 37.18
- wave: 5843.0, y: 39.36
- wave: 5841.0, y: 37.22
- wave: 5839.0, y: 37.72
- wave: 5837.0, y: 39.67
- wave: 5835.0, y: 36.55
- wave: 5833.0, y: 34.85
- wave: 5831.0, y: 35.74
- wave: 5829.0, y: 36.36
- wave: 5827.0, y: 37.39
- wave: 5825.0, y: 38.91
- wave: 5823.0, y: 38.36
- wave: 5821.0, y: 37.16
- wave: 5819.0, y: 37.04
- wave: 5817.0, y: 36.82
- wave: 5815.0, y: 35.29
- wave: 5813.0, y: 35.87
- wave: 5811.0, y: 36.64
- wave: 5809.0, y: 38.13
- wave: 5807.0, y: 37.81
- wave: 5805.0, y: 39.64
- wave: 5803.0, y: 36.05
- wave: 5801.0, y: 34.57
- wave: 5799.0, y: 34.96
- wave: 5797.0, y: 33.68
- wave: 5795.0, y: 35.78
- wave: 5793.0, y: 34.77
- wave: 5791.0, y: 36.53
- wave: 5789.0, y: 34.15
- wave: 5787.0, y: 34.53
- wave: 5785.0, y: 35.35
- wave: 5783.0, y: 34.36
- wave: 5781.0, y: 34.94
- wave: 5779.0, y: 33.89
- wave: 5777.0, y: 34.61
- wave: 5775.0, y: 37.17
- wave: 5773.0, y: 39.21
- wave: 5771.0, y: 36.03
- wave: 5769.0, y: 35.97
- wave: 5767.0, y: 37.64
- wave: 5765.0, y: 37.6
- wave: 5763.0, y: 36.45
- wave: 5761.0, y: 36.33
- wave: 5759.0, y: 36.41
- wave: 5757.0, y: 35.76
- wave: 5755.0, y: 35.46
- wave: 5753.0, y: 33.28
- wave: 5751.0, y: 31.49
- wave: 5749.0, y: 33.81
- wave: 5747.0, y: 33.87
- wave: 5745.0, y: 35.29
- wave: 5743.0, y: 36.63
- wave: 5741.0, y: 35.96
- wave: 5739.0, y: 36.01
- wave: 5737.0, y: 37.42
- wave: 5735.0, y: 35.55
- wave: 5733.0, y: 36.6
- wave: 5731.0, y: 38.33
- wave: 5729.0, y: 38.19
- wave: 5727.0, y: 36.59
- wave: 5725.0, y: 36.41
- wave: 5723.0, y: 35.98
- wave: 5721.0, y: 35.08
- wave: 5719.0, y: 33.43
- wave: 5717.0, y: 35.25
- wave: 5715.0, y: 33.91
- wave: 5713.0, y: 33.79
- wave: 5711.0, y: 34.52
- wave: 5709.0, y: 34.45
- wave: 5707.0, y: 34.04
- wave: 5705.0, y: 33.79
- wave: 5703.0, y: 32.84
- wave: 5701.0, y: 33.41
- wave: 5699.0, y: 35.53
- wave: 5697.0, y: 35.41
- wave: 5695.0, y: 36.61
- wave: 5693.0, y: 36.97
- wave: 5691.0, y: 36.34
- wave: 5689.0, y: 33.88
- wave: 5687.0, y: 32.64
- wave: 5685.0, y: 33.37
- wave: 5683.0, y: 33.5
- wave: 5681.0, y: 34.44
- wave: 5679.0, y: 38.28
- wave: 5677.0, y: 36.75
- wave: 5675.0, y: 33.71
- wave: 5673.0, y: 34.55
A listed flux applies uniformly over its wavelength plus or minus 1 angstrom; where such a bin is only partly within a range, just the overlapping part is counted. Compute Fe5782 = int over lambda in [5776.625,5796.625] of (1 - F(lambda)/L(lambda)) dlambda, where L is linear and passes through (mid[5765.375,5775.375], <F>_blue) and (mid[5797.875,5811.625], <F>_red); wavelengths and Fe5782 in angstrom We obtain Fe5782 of 1.2 angstrom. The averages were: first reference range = 37.2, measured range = 34.9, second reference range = 36.8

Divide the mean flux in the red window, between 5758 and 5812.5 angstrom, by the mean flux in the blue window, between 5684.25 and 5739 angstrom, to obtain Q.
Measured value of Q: 1.02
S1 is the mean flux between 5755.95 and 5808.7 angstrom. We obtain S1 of 36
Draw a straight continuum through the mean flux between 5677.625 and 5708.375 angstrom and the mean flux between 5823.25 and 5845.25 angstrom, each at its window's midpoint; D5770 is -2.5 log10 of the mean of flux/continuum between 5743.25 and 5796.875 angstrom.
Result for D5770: 0.024 mag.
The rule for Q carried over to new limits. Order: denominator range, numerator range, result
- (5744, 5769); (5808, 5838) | 1.05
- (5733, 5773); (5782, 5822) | 1.01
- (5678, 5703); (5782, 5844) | 1.04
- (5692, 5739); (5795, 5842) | 1.04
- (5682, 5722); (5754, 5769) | 1.06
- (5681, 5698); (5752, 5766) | 1.03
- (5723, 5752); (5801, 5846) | 1.04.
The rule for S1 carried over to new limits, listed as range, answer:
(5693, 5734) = 35.3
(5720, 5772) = 35.9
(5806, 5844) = 37.2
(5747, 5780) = 35.6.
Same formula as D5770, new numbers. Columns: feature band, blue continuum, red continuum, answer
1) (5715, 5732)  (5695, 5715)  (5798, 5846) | -0.04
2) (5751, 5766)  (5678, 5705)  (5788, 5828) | 0.01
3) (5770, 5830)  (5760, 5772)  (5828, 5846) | 0.02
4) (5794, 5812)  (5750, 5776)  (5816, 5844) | 0.01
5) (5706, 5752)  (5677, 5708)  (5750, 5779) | 0.00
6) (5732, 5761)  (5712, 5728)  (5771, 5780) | 0.01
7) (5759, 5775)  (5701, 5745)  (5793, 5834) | -0.03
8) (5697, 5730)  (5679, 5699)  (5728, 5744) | 0.03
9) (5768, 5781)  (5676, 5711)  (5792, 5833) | 0.00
